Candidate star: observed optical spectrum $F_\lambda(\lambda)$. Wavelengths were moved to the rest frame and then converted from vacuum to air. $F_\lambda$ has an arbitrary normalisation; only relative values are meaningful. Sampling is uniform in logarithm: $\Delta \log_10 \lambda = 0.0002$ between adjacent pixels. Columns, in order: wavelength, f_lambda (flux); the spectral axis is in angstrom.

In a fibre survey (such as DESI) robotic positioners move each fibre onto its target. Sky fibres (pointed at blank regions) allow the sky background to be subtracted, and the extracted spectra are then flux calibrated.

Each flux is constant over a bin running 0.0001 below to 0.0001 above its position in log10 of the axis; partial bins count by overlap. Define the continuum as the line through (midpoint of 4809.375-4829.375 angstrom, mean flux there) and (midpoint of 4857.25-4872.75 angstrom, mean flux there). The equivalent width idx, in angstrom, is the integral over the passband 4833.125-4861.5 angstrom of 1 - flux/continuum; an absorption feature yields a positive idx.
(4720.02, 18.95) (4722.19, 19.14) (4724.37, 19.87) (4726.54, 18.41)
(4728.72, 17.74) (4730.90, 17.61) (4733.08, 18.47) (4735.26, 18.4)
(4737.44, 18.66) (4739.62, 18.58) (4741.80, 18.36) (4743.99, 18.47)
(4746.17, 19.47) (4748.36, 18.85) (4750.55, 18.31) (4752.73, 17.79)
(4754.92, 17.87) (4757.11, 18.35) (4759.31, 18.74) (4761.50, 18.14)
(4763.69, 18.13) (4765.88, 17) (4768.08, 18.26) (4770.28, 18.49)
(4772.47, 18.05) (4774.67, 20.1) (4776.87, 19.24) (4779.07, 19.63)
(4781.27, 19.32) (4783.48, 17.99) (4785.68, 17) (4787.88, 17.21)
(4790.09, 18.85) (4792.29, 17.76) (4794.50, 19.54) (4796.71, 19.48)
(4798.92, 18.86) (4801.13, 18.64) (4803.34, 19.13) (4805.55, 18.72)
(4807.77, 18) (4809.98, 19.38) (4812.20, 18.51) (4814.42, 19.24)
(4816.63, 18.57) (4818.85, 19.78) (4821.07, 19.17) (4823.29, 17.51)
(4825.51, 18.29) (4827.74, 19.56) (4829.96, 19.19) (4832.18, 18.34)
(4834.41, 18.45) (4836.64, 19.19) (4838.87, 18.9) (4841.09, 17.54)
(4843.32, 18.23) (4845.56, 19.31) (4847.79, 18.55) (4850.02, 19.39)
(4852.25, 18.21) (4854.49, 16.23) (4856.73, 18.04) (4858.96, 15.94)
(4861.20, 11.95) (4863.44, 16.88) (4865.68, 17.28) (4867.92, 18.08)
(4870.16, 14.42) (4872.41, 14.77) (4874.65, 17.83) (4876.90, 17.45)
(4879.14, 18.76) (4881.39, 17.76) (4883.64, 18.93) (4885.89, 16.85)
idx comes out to -1.5 angstrom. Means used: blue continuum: 18.9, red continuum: 15.8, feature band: 17.9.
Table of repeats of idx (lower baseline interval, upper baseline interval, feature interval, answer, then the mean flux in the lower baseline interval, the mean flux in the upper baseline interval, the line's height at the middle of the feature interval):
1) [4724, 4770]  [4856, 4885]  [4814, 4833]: -1.6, 18.3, 16.8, 17.4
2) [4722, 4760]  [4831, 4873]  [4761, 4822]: -2.3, 18.5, 17.4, 18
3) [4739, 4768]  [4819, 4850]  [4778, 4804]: -0.2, 18.3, 18.7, 18.5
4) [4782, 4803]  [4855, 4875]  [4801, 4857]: -4.5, 18.4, 16.1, 17.2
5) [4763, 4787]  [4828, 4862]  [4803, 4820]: -0.7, 18.5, 17.9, 18.2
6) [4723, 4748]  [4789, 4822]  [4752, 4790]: 0.8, 18.6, 18.9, 18.7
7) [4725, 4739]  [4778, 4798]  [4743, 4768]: 0.1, 18.3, 18.5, 18.4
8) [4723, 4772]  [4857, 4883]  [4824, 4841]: -1.6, 18.4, 16.6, 17.1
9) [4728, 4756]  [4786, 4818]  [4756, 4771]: 0.3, 18.4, 18.7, 18.5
